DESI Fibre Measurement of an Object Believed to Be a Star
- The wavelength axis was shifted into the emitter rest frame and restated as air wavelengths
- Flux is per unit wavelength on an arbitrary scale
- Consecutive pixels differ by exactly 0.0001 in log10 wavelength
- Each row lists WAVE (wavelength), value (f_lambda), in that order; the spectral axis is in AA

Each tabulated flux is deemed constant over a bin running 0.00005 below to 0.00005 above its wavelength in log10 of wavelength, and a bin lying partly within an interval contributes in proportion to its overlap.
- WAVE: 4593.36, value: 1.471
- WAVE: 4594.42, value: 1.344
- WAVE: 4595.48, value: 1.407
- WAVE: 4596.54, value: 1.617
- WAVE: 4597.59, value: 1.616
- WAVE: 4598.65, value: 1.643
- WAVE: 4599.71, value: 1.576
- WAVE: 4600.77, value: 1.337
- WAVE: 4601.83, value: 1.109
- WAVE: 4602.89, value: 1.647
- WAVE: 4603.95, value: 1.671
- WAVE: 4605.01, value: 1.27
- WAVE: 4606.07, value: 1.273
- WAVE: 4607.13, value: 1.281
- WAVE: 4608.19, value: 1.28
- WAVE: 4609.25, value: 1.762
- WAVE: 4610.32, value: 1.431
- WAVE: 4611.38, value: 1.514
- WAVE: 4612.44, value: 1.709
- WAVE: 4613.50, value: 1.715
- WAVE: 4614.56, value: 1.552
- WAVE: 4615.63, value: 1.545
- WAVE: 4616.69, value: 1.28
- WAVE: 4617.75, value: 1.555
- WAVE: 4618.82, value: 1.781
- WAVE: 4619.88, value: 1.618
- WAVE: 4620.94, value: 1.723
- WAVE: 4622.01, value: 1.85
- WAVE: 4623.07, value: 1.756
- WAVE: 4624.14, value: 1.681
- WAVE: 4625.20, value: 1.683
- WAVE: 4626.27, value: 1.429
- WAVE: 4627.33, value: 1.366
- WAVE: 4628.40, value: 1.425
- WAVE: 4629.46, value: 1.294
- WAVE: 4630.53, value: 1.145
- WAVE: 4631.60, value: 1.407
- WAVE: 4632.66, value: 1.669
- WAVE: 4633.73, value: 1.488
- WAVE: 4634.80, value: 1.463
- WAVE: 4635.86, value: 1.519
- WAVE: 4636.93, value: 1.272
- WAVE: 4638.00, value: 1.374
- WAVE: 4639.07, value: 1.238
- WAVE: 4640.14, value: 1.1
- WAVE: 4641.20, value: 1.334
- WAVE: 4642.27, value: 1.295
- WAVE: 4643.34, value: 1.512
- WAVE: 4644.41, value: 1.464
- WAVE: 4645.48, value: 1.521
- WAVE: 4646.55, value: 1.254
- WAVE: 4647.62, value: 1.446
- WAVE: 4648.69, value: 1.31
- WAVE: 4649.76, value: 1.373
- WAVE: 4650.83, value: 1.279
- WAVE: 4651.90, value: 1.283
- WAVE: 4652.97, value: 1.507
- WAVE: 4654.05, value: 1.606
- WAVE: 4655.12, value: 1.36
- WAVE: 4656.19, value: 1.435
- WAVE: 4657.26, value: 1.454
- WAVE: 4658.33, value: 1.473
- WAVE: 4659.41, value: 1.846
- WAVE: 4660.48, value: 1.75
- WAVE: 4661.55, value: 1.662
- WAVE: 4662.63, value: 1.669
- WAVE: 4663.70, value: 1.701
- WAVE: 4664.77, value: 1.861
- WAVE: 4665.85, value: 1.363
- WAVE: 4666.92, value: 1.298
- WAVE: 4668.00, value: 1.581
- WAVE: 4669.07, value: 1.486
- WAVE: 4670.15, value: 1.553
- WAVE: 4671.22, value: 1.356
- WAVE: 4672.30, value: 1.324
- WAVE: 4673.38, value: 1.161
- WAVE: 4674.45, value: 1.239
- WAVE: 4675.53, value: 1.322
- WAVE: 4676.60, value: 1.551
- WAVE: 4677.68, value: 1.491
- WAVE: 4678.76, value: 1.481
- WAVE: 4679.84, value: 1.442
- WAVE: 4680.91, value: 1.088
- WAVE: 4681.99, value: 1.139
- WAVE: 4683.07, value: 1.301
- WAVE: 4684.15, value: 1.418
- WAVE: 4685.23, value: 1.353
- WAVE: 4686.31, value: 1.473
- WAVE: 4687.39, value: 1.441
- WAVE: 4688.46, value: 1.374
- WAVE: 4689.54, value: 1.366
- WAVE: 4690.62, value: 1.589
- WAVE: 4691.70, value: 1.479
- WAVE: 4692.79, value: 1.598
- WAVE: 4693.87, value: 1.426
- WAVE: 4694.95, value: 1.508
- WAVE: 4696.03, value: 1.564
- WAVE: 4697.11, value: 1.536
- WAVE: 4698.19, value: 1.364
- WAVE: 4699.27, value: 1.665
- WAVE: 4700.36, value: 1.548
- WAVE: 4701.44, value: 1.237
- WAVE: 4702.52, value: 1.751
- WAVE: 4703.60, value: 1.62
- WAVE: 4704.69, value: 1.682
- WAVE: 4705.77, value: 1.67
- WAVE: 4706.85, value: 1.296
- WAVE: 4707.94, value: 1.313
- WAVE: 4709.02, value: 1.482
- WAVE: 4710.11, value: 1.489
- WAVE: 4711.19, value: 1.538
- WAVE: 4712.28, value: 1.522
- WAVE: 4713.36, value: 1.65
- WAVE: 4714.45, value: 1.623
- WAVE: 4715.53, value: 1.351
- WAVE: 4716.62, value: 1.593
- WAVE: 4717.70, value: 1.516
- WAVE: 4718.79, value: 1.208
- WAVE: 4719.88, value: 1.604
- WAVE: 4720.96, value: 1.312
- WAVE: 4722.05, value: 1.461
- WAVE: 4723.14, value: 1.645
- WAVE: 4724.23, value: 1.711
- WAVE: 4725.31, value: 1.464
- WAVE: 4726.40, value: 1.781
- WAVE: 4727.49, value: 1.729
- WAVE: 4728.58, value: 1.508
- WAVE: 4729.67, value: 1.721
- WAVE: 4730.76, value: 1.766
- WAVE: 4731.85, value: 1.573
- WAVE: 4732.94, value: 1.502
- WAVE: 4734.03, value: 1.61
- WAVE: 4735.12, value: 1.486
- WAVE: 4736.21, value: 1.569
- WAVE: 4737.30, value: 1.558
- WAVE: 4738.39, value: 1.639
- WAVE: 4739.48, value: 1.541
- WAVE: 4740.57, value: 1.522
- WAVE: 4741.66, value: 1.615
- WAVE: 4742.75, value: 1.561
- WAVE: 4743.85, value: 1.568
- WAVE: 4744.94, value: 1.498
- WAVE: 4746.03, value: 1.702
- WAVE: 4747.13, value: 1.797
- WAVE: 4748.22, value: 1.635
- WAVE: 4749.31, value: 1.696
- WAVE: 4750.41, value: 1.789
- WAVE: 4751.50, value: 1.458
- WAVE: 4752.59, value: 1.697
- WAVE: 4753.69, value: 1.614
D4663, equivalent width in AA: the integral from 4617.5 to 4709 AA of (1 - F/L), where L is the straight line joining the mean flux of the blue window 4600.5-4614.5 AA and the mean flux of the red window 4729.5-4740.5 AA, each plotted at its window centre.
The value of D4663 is 3.2 AA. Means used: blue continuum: 1.47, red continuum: 1.59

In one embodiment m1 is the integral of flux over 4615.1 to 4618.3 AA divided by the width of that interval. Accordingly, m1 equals 1.46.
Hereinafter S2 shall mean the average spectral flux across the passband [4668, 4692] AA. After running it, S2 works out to 1.39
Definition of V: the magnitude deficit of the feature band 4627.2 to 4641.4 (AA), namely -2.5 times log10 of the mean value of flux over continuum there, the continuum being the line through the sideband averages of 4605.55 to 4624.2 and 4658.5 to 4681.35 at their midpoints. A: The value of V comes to 0.13 mag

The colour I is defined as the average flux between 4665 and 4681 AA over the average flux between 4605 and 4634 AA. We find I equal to 0.9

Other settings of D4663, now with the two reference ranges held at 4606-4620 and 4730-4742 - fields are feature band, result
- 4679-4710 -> 2.2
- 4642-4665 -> 0.7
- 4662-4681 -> 1.2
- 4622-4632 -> 0.3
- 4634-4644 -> 1.2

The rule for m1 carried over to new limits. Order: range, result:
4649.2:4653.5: 1.36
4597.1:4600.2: 1.61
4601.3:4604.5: 1.47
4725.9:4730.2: 1.68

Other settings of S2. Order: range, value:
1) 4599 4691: 1.46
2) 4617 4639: 1.52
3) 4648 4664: 1.51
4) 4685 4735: 1.53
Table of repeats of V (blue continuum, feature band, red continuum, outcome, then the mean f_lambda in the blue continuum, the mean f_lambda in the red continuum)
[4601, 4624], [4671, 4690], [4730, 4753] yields 0.17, 1.54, 1.61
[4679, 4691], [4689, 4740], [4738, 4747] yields -0.04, 1.36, 1.59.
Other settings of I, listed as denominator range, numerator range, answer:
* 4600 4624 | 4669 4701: 0.93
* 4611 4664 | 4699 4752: 1.05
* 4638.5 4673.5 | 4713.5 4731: 1.07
